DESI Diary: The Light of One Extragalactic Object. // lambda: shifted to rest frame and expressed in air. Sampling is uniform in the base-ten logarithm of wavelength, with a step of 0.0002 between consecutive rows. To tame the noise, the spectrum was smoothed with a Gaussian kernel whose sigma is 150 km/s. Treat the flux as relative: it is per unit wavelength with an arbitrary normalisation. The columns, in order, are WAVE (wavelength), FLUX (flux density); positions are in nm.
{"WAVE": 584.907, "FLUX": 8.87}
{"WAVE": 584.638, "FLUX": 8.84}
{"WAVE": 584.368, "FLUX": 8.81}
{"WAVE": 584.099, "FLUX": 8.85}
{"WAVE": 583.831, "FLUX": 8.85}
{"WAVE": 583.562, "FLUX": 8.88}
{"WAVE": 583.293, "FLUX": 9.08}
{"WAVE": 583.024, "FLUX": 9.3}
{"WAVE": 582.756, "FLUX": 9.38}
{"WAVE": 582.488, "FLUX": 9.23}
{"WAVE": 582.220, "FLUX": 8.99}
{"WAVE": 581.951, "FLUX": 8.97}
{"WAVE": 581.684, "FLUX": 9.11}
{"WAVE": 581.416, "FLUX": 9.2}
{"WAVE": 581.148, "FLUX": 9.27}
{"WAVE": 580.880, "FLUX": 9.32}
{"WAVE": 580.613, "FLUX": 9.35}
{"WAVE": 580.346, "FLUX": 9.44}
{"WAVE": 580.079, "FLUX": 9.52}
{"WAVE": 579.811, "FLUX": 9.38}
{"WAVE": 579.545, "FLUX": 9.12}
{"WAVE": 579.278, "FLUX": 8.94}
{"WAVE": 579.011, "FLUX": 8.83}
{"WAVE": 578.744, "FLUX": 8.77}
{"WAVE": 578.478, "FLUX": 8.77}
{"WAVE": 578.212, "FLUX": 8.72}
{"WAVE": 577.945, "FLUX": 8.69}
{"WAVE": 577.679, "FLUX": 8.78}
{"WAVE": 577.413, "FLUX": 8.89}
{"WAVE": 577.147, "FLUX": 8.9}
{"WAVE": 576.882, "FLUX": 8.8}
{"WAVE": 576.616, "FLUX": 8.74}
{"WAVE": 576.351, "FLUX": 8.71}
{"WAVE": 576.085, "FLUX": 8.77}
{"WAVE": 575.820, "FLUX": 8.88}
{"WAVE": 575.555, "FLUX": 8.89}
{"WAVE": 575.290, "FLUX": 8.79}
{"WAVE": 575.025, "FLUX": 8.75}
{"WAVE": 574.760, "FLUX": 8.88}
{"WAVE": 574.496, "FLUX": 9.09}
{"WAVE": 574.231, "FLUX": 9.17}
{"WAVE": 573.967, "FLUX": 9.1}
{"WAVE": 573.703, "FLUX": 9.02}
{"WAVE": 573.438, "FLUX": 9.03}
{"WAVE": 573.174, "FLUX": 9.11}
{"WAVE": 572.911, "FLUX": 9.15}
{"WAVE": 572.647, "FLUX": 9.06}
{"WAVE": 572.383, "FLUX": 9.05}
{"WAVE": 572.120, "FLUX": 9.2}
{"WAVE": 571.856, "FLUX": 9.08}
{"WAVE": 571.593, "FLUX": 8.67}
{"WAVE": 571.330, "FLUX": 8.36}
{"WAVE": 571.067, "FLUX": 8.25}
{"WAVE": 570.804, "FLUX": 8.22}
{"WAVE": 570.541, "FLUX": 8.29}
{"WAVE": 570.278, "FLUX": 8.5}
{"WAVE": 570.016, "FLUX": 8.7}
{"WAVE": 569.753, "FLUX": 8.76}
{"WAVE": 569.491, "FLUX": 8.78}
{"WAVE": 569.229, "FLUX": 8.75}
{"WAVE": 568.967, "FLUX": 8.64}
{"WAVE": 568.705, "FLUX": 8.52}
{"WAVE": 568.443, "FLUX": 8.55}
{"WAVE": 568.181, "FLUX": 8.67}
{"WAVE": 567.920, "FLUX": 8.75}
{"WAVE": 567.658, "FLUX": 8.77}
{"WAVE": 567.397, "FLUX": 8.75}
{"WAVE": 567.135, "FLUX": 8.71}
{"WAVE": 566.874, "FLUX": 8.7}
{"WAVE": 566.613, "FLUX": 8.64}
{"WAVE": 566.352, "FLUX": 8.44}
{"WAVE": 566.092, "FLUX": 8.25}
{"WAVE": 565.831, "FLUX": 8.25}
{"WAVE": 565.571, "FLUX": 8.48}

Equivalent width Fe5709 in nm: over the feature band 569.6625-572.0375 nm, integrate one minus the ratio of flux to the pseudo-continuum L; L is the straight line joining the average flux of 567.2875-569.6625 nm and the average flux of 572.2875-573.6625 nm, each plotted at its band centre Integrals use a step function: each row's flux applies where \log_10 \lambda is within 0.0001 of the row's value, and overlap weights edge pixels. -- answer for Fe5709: 0.092 nm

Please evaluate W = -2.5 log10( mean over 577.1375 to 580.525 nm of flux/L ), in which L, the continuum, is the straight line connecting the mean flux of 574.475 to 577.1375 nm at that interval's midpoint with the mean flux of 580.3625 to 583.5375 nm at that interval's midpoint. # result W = 0.00 mag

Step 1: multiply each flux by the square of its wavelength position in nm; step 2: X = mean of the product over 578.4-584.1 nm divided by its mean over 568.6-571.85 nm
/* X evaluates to 1.11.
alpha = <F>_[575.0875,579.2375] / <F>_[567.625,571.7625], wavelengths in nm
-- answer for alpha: 1.03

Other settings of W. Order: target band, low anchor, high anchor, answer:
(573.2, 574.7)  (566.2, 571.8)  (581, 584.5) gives -0.04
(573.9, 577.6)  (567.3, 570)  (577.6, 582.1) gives 0.01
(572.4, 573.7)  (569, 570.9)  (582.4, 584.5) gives -0.05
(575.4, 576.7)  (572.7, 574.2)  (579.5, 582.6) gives 0.04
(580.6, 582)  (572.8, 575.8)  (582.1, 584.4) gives -0.02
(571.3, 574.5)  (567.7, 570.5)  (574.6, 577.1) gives -0.03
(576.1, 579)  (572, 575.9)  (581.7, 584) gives 0.03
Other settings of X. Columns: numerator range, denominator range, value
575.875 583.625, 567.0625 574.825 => 1.06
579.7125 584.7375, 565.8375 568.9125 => 1.12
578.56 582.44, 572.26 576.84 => 1.04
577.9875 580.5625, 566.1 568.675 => 1.09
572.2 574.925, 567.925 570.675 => 1.07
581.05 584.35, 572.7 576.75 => 1.04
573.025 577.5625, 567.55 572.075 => 1.05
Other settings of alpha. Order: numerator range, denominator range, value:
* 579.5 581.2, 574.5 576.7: 1.06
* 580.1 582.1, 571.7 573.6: 1.02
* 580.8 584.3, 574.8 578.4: 1.03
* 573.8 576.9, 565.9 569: 1.03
